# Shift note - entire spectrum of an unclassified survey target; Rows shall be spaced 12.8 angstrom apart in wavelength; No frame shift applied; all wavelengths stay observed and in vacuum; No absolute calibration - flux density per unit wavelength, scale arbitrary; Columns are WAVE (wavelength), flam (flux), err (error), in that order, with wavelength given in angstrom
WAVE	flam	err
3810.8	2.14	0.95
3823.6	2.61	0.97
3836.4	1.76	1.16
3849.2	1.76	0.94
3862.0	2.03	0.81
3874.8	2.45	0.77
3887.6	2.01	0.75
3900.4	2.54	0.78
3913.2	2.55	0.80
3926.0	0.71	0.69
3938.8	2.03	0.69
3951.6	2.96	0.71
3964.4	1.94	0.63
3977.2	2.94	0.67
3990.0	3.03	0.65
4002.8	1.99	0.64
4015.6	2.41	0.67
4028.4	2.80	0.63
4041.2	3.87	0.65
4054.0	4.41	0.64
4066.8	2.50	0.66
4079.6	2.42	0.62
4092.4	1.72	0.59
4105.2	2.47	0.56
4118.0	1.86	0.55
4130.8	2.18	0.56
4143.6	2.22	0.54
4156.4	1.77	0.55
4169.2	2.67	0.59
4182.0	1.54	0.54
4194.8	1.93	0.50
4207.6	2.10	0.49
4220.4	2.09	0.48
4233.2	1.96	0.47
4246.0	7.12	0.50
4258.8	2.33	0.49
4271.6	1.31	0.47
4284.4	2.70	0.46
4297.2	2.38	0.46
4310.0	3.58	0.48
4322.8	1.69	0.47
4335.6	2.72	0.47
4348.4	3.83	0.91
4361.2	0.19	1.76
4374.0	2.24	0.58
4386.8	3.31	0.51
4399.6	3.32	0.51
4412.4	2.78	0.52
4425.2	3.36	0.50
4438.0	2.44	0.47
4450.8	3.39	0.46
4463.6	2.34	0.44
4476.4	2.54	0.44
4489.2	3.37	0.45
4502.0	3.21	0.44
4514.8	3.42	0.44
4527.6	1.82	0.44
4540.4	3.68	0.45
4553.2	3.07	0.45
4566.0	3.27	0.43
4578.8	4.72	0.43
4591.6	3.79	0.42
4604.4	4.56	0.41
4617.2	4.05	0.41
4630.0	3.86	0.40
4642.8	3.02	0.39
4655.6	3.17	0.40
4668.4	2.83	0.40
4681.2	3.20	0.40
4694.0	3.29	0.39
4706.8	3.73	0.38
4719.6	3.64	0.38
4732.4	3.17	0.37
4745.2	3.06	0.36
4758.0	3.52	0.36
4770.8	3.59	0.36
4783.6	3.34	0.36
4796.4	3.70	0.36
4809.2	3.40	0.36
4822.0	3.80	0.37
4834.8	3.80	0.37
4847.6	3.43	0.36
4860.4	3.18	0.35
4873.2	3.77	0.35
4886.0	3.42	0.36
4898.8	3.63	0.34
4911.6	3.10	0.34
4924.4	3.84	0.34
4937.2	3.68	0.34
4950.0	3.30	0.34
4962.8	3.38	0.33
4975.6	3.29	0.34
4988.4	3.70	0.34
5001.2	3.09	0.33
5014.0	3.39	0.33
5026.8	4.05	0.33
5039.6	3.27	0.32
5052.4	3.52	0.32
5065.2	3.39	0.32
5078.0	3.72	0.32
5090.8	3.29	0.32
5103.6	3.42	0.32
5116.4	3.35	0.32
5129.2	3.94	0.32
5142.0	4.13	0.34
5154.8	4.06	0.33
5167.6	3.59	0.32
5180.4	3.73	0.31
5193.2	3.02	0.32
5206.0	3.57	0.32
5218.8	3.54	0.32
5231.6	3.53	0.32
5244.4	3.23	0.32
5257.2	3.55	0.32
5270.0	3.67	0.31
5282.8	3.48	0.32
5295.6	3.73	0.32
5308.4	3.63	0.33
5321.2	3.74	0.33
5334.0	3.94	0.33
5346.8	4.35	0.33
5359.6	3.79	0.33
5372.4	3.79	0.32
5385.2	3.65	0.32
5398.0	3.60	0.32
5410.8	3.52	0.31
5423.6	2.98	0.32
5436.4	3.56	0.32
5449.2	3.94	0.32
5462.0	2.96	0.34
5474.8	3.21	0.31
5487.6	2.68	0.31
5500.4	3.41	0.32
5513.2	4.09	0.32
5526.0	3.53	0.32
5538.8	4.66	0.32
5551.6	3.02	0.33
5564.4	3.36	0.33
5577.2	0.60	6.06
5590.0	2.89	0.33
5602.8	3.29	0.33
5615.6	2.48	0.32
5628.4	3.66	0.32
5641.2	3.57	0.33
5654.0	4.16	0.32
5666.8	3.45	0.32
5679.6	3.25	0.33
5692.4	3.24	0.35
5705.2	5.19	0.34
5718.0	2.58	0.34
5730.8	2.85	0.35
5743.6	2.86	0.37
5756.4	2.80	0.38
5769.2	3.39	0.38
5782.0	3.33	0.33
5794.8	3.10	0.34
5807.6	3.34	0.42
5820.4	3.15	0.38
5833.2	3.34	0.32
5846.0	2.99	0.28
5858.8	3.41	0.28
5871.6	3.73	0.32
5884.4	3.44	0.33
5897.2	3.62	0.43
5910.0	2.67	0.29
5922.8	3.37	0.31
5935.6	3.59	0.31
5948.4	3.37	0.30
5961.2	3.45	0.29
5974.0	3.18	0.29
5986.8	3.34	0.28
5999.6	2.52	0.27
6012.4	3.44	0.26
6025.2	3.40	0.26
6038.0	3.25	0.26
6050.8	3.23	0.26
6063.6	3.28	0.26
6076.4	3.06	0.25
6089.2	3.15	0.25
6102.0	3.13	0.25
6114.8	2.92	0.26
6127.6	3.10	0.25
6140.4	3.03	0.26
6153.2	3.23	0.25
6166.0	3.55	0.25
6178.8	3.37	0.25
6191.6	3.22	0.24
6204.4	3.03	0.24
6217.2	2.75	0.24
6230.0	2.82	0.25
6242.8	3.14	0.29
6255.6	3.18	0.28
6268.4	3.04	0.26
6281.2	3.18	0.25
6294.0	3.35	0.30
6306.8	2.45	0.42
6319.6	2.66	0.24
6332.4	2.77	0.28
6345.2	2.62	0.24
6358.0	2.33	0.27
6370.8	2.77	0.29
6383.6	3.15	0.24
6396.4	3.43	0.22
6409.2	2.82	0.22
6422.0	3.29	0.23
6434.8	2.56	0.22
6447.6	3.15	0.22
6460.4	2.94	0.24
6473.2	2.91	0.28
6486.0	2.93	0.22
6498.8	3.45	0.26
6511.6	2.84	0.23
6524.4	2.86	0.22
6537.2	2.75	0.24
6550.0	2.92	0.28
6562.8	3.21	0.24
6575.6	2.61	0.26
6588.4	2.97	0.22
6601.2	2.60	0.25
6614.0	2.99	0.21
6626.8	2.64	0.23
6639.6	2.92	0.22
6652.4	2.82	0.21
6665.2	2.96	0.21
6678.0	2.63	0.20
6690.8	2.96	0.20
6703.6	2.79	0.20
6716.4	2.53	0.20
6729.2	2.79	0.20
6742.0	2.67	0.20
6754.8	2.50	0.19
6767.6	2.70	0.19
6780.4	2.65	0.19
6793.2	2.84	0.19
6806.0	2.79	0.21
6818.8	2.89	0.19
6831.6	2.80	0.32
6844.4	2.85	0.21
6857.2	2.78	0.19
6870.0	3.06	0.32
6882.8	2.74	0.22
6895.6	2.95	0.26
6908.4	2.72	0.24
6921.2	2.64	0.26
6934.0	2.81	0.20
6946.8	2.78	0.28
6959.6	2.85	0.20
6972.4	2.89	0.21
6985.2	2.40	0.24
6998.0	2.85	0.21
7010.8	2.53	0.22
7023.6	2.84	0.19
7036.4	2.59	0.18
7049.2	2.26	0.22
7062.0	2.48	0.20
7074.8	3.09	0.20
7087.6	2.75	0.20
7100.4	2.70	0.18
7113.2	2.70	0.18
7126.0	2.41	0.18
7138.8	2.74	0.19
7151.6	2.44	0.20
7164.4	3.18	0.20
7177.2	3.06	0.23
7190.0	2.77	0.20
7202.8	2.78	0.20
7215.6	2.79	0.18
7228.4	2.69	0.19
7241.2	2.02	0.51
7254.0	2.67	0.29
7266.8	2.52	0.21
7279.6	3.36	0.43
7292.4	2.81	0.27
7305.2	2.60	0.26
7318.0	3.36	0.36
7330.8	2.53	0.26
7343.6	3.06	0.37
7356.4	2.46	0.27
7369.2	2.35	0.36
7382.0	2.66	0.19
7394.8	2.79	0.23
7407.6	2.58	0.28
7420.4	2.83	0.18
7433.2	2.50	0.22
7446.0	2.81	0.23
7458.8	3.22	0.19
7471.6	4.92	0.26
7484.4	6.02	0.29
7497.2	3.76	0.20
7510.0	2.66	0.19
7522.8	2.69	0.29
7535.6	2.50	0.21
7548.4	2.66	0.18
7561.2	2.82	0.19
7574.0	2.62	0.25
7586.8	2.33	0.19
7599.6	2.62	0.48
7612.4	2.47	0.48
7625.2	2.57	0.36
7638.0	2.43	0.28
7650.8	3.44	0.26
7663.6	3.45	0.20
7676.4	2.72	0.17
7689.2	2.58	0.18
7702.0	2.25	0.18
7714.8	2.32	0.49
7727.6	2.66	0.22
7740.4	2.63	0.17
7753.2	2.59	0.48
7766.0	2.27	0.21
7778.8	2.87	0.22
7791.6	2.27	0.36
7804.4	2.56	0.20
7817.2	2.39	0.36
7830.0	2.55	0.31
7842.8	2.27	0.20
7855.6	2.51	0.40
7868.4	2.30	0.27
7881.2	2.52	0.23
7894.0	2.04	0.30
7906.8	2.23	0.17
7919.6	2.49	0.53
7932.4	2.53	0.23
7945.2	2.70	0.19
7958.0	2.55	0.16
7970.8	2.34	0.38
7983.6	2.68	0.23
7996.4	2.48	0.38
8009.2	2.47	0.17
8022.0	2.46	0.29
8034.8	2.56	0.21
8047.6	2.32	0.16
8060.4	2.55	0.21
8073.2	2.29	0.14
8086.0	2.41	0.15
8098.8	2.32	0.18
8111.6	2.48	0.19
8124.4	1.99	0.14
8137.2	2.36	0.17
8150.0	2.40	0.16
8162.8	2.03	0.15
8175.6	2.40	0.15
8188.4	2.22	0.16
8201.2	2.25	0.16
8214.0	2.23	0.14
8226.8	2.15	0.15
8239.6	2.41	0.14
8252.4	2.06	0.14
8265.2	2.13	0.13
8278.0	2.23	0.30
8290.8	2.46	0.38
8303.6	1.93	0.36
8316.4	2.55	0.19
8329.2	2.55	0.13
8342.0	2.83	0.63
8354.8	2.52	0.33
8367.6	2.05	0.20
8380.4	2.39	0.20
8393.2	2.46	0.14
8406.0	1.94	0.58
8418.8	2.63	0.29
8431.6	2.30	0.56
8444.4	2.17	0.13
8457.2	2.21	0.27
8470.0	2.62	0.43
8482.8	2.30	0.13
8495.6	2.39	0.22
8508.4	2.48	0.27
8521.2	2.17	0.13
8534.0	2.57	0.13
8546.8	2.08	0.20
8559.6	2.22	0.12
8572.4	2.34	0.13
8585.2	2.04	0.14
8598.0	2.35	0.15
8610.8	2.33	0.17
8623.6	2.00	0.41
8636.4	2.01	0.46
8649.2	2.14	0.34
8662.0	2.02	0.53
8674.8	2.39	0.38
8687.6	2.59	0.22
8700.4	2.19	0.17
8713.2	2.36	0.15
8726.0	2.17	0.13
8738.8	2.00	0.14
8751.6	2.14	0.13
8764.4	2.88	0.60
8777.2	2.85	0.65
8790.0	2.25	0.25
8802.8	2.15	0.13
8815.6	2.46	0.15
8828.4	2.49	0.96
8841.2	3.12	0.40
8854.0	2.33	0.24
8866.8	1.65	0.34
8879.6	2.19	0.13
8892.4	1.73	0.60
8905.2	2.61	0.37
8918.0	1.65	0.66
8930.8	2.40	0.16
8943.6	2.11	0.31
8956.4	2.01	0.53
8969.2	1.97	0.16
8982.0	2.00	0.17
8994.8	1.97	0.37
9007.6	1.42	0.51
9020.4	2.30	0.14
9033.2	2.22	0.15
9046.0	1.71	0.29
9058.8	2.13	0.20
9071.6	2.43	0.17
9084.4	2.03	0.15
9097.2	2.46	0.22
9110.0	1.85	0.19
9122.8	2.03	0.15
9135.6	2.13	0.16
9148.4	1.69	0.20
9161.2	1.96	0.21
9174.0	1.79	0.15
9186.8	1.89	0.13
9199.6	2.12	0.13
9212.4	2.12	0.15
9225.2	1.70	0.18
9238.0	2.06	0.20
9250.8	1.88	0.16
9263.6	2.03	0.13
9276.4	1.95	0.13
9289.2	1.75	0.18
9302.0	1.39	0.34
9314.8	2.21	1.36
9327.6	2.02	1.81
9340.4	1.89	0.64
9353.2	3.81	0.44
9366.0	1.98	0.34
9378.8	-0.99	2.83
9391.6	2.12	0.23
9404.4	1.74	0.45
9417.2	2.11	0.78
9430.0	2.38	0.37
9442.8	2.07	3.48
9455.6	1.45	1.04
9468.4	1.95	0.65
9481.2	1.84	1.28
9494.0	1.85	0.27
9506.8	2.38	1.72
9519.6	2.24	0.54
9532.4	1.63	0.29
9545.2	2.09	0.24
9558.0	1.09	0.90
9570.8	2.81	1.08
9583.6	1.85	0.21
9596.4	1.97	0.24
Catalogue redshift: 0.139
